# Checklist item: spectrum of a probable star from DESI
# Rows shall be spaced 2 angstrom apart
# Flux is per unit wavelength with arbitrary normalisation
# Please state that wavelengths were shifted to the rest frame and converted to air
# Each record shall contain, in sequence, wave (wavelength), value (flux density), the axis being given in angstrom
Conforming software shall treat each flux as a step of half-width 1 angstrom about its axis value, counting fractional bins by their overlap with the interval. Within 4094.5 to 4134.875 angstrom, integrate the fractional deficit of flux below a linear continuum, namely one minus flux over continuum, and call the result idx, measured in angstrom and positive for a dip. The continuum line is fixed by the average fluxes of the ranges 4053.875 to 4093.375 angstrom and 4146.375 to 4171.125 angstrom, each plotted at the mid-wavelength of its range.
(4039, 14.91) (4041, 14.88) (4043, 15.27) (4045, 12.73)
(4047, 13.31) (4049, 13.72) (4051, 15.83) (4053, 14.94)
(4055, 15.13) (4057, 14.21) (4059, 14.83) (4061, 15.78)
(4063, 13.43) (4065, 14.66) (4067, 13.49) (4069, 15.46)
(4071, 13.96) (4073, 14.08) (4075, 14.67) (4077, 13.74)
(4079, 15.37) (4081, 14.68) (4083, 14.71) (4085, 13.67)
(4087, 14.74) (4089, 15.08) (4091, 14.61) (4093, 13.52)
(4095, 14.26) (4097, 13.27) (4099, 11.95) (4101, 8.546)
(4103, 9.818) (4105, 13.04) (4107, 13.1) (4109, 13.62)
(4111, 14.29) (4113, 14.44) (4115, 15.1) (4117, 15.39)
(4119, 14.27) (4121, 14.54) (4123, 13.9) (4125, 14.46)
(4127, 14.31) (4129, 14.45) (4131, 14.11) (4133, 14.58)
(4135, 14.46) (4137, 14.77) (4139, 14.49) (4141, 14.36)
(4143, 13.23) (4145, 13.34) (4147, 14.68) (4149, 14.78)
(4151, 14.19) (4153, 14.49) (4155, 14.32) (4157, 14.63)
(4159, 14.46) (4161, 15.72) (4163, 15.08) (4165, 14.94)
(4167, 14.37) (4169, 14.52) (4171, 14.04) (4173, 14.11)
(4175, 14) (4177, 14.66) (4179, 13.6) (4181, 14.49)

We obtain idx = 2.8 angstrom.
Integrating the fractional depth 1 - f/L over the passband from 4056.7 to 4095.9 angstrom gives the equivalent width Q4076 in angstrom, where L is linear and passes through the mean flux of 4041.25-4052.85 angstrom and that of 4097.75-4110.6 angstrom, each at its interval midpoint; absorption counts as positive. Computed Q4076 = -4.4 angstrom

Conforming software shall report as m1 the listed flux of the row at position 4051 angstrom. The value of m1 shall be 15.83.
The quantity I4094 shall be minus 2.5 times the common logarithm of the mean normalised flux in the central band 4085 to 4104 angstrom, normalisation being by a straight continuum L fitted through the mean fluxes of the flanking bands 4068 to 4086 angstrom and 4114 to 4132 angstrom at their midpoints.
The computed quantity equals 0.125 mag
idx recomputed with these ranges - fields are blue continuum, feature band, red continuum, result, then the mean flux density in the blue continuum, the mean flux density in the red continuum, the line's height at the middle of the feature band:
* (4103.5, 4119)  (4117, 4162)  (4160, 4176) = -0.3 angstrom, 14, 14.6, 14.3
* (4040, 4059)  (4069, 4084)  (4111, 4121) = 0.0 angstrom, 14.5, 14.7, 14.6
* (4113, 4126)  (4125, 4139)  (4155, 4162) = 0.2 angstrom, 14.6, 14.8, 14.7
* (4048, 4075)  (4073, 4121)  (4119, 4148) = 2.2 angstrom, 14.6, 14.3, 14.4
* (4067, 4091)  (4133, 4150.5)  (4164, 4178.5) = 0.2 angstrom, 14.5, 14.4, 14.4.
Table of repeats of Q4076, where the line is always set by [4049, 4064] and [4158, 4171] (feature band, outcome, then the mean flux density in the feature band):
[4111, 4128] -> 0.3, 14.5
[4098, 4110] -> 2.5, 11.7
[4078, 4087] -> 0.1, 14.6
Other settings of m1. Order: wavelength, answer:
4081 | 14.68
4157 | 14.63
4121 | 14.54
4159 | 14.46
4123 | 13.9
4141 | 14.36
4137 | 14.77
